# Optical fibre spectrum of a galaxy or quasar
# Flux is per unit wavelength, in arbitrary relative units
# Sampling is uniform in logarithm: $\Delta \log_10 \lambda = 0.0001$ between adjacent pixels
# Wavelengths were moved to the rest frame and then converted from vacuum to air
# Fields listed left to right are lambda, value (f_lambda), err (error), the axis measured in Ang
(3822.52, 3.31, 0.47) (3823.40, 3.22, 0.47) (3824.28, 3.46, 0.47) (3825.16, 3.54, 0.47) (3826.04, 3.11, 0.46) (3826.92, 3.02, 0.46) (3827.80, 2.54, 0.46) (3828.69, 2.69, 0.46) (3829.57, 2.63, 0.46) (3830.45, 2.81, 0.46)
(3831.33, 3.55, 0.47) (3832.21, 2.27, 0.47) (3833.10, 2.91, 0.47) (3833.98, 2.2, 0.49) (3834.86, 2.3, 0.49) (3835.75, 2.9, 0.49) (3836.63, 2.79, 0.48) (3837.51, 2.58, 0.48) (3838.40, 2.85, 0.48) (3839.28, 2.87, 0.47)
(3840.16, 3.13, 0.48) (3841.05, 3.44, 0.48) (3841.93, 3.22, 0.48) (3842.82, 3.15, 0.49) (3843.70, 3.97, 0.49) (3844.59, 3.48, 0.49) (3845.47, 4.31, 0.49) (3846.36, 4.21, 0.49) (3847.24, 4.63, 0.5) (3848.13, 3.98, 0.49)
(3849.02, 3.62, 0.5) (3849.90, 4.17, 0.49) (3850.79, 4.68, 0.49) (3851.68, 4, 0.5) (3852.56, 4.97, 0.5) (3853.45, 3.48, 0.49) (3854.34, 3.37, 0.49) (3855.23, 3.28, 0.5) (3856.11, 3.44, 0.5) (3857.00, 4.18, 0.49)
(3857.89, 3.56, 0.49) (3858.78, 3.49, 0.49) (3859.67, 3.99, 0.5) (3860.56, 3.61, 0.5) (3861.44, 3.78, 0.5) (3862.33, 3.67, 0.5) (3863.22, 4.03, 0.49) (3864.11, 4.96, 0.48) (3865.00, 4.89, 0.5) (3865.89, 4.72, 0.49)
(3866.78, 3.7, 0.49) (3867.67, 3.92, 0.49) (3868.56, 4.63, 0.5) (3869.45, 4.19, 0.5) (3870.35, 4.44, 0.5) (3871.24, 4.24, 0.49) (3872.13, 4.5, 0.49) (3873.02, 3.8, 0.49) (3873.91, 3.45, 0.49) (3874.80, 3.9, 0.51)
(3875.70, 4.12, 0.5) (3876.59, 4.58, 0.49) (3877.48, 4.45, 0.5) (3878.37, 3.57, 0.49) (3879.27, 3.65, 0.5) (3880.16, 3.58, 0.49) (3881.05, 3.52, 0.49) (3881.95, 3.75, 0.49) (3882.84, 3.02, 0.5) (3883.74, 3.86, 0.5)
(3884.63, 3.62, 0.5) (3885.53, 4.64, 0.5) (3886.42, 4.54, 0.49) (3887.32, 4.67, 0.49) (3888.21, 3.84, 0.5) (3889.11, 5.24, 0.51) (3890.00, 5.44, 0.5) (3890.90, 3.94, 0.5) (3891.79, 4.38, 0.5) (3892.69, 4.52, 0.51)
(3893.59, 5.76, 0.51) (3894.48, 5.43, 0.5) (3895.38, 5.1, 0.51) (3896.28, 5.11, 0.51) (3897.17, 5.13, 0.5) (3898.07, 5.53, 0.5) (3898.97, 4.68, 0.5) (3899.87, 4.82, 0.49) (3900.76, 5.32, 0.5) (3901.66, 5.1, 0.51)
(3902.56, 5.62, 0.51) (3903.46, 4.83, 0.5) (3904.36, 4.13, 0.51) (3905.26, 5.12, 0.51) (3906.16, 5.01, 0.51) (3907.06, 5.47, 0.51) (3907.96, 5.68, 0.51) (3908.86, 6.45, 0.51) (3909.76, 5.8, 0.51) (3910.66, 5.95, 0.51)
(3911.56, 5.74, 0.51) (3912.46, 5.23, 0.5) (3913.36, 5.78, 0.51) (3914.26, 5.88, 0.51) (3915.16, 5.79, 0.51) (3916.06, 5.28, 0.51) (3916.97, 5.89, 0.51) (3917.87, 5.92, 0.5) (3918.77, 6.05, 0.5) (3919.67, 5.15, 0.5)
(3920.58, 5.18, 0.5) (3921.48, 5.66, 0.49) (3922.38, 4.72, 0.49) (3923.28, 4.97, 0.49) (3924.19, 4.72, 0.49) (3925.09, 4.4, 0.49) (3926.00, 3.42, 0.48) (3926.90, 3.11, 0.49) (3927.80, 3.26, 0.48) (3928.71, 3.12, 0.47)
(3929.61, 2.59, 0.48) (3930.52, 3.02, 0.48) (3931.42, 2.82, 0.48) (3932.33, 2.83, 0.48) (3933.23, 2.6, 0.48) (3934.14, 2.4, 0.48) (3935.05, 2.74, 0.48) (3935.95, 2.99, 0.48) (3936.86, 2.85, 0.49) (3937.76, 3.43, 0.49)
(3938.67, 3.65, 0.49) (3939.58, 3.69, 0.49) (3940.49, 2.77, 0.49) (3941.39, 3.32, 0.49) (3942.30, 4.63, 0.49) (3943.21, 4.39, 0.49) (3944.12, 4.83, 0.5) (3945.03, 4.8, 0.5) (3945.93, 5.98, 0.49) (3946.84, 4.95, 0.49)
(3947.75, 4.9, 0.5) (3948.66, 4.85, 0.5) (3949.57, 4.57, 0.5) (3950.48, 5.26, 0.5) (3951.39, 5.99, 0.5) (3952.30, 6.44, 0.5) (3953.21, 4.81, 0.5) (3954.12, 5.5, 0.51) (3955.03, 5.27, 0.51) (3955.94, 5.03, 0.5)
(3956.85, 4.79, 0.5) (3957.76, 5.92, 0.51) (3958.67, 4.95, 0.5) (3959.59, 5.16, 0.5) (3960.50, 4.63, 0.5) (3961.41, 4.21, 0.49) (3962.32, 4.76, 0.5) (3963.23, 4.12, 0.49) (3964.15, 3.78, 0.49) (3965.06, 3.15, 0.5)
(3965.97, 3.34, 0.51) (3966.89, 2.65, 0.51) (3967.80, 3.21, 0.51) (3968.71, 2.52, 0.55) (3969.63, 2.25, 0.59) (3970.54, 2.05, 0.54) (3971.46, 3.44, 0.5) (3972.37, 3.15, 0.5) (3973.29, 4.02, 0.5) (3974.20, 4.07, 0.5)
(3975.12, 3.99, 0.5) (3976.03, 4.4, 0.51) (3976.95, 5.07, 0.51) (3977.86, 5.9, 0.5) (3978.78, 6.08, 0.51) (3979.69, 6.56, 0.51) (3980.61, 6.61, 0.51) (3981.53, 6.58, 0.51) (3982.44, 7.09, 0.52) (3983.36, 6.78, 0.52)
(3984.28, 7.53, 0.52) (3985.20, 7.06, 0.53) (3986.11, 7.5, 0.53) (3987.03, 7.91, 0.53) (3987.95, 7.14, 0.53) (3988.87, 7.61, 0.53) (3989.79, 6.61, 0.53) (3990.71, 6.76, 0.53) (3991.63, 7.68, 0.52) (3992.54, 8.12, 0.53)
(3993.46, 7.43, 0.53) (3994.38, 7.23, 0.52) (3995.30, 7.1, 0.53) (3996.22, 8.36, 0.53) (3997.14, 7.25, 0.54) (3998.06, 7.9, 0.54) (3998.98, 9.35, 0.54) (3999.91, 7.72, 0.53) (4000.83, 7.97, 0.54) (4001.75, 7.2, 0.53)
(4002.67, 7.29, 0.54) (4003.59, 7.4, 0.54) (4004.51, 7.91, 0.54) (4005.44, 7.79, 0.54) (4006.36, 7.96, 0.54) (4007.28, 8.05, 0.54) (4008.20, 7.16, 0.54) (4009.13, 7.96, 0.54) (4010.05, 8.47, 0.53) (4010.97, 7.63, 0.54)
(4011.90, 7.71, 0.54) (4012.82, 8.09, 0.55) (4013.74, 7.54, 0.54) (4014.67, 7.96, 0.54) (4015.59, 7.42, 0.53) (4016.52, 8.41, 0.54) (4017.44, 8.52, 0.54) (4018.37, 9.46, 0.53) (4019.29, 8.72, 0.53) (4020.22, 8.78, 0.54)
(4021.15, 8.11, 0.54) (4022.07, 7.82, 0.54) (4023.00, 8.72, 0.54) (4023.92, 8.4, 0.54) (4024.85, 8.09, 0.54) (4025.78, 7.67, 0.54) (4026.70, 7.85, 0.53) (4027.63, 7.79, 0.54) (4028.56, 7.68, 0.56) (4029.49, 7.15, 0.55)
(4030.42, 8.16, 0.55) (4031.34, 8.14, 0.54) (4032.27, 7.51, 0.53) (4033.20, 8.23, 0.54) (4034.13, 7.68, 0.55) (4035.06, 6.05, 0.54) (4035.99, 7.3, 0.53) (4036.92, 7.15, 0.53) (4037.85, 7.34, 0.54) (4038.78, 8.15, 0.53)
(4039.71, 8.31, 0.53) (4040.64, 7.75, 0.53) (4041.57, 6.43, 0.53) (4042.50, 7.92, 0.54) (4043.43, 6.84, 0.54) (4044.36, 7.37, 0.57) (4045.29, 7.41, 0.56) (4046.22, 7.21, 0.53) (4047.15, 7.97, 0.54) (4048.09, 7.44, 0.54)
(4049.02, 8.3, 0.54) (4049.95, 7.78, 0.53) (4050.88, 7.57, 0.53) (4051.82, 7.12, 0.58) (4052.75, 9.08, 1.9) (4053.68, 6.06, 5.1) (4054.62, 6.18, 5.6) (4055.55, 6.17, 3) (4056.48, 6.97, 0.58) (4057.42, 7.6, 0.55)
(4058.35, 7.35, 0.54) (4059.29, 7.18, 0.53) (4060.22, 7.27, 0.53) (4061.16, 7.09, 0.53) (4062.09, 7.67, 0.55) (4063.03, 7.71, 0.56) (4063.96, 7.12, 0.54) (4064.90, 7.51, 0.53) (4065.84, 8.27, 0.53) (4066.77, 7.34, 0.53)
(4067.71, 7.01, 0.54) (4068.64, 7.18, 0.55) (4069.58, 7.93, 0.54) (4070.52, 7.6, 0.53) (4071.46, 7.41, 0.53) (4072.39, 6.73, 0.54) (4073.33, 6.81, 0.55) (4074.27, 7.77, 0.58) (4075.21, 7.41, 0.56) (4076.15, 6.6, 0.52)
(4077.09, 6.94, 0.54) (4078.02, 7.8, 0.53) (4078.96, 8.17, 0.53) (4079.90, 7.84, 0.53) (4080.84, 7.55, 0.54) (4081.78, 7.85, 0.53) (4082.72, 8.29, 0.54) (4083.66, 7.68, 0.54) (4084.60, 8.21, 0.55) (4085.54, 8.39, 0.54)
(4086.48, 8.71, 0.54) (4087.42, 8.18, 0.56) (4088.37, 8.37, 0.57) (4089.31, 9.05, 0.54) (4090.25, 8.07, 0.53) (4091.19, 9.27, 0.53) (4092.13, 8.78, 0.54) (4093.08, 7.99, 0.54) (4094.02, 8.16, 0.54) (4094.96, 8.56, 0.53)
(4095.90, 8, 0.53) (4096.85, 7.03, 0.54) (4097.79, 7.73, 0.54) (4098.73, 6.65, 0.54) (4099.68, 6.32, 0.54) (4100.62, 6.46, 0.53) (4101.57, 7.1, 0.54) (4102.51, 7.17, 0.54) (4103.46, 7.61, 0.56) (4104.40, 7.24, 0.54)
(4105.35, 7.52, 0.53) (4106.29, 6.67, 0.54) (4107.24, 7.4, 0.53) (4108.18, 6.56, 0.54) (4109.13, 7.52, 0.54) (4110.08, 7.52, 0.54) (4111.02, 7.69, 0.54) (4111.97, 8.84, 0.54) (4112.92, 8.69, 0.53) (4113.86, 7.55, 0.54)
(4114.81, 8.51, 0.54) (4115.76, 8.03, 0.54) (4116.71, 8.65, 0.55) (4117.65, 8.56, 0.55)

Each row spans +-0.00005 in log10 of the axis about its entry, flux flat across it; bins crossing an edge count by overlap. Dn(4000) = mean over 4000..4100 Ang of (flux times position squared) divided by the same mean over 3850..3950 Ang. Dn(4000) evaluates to 1.90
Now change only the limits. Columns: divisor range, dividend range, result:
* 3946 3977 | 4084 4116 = 1.93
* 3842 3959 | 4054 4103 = 1.87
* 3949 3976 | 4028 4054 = 1.85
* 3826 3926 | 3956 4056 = 1.70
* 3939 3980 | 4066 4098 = 1.88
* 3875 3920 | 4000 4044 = 1.69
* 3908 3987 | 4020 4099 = 1.74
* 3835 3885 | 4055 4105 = 2.23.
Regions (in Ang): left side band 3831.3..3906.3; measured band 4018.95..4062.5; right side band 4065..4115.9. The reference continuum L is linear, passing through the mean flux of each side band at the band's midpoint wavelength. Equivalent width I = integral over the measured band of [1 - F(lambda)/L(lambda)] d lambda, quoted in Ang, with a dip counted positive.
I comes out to -4.5 Ang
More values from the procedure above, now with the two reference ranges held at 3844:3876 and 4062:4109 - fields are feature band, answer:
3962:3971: 4.0 Ang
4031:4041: -1.1 Ang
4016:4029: -3.3 Ang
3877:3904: -0.1 Ang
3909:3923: -2.0 Ang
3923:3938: 5.6 Ang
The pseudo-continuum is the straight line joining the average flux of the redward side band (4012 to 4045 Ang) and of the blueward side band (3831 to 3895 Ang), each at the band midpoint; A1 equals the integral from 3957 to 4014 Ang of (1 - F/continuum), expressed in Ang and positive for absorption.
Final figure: 6.0 Ang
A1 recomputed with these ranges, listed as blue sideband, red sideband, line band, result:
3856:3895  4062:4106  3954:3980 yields 6.6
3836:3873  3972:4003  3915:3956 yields 9.2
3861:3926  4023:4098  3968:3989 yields 2.9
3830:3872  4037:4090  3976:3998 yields -3.0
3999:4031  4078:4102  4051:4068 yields 1.5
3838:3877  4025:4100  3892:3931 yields -1.1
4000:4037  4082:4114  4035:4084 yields 2.6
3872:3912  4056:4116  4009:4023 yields -3.5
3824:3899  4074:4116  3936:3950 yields 2.8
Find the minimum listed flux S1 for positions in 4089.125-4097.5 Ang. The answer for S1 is 7.03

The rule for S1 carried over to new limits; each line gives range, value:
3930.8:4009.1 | 2.05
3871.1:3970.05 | 2.25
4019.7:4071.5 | 6.05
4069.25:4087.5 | 6.6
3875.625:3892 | 3.02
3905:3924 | 4.72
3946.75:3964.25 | 3.78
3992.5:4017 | 7.1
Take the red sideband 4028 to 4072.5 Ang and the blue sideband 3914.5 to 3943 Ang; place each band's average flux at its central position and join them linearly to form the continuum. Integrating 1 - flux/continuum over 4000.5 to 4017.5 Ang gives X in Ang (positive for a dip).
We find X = -4.17 Ang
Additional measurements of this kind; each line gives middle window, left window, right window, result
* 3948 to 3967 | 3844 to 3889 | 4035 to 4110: 2.7 Ang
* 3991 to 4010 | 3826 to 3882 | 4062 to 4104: -4.6 Ang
